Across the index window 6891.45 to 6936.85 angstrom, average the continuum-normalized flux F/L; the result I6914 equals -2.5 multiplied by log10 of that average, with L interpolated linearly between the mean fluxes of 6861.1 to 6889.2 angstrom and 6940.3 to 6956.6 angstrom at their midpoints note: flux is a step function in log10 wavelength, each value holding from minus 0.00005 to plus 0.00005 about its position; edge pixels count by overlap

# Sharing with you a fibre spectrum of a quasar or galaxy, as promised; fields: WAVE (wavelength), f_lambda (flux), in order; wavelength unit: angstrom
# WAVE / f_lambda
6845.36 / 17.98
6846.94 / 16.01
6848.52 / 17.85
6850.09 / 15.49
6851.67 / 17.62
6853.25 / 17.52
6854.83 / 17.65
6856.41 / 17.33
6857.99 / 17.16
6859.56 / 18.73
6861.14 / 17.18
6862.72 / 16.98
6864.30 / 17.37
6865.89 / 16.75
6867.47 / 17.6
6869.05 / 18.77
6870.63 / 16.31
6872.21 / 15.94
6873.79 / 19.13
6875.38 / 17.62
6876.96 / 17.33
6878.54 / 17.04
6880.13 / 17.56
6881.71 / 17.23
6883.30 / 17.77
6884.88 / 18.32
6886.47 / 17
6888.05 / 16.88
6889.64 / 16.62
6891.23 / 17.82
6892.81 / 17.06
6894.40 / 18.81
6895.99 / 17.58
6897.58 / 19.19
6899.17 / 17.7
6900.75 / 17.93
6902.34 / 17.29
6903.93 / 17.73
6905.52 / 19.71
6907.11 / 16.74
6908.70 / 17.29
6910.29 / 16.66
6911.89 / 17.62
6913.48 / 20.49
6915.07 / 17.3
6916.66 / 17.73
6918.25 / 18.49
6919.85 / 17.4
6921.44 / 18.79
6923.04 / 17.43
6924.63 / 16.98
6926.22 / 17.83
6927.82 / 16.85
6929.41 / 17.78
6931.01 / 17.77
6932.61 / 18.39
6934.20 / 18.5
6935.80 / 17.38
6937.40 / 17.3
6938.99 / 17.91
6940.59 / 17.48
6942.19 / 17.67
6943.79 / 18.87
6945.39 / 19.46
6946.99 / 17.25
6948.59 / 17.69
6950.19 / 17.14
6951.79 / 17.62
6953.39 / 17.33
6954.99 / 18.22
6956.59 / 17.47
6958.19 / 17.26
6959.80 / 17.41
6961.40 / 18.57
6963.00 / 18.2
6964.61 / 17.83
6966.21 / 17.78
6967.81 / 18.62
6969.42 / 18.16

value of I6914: -0.01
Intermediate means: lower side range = 17.4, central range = 17.9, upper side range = 17.9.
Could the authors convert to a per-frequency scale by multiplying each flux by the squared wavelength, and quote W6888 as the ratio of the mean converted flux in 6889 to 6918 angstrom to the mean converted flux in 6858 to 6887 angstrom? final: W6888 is 1.0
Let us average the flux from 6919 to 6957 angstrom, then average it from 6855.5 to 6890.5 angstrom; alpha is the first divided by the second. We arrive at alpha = 1.02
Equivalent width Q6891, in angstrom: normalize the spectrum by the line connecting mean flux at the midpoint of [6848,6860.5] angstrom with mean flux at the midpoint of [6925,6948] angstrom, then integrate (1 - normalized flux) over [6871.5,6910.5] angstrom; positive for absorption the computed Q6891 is 0.0 angstrom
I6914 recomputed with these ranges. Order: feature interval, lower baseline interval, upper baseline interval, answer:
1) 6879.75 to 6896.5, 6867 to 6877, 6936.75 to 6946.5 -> 0.01 mag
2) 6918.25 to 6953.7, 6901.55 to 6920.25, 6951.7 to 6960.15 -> -0.01 mag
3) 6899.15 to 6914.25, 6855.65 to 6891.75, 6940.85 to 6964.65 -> -0.02 mag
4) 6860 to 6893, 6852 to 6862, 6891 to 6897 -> 0.02 mag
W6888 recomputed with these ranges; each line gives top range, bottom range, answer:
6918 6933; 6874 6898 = 1.02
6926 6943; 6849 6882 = 1.04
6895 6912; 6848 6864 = 1.04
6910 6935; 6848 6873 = 1.06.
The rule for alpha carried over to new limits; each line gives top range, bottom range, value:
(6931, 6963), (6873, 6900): 1.01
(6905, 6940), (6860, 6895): 1.02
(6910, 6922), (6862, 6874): 1.05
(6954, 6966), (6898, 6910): 1.00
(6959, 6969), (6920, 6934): 1.02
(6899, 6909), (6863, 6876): 1.02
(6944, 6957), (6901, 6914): 1.00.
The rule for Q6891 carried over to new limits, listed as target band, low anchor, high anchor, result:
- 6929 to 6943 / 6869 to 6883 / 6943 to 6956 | 0.0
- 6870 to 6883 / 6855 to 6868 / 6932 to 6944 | 0.1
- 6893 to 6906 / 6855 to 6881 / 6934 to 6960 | -0.4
